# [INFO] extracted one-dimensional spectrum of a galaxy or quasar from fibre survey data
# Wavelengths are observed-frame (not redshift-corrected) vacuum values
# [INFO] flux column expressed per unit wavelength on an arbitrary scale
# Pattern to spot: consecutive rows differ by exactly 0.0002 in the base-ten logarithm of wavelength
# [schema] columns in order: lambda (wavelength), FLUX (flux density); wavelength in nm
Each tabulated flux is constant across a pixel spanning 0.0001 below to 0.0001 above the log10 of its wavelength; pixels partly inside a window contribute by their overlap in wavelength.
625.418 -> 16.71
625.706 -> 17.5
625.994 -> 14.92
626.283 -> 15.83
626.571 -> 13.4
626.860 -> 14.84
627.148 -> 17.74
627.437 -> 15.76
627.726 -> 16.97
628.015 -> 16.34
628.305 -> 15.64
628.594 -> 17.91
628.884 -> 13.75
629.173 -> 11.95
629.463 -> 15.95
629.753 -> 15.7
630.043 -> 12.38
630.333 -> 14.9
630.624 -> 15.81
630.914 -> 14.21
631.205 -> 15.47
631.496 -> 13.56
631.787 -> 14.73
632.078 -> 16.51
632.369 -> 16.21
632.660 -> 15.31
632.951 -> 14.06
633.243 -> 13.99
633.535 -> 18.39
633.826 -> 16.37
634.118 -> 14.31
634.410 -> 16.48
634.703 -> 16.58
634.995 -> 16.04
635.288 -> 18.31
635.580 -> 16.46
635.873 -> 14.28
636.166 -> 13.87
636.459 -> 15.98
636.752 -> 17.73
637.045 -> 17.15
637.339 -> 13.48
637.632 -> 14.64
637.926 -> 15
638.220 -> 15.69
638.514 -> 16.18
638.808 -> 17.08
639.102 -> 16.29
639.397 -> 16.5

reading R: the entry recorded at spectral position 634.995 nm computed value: 16.04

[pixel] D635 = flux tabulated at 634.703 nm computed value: 16.58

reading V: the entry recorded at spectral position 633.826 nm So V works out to 16.37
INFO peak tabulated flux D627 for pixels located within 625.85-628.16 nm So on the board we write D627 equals 17.74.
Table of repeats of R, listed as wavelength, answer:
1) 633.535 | 18.39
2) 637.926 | 15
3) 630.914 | 14.21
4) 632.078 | 16.51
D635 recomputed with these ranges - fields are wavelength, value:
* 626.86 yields 14.84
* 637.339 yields 13.48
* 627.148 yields 17.74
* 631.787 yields 14.73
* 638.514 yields 16.18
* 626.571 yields 13.4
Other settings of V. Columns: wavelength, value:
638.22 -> 15.69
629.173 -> 11.95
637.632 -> 14.64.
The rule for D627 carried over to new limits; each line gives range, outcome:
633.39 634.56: 18.39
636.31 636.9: 17.73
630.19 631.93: 15.81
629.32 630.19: 15.95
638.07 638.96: 17.08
